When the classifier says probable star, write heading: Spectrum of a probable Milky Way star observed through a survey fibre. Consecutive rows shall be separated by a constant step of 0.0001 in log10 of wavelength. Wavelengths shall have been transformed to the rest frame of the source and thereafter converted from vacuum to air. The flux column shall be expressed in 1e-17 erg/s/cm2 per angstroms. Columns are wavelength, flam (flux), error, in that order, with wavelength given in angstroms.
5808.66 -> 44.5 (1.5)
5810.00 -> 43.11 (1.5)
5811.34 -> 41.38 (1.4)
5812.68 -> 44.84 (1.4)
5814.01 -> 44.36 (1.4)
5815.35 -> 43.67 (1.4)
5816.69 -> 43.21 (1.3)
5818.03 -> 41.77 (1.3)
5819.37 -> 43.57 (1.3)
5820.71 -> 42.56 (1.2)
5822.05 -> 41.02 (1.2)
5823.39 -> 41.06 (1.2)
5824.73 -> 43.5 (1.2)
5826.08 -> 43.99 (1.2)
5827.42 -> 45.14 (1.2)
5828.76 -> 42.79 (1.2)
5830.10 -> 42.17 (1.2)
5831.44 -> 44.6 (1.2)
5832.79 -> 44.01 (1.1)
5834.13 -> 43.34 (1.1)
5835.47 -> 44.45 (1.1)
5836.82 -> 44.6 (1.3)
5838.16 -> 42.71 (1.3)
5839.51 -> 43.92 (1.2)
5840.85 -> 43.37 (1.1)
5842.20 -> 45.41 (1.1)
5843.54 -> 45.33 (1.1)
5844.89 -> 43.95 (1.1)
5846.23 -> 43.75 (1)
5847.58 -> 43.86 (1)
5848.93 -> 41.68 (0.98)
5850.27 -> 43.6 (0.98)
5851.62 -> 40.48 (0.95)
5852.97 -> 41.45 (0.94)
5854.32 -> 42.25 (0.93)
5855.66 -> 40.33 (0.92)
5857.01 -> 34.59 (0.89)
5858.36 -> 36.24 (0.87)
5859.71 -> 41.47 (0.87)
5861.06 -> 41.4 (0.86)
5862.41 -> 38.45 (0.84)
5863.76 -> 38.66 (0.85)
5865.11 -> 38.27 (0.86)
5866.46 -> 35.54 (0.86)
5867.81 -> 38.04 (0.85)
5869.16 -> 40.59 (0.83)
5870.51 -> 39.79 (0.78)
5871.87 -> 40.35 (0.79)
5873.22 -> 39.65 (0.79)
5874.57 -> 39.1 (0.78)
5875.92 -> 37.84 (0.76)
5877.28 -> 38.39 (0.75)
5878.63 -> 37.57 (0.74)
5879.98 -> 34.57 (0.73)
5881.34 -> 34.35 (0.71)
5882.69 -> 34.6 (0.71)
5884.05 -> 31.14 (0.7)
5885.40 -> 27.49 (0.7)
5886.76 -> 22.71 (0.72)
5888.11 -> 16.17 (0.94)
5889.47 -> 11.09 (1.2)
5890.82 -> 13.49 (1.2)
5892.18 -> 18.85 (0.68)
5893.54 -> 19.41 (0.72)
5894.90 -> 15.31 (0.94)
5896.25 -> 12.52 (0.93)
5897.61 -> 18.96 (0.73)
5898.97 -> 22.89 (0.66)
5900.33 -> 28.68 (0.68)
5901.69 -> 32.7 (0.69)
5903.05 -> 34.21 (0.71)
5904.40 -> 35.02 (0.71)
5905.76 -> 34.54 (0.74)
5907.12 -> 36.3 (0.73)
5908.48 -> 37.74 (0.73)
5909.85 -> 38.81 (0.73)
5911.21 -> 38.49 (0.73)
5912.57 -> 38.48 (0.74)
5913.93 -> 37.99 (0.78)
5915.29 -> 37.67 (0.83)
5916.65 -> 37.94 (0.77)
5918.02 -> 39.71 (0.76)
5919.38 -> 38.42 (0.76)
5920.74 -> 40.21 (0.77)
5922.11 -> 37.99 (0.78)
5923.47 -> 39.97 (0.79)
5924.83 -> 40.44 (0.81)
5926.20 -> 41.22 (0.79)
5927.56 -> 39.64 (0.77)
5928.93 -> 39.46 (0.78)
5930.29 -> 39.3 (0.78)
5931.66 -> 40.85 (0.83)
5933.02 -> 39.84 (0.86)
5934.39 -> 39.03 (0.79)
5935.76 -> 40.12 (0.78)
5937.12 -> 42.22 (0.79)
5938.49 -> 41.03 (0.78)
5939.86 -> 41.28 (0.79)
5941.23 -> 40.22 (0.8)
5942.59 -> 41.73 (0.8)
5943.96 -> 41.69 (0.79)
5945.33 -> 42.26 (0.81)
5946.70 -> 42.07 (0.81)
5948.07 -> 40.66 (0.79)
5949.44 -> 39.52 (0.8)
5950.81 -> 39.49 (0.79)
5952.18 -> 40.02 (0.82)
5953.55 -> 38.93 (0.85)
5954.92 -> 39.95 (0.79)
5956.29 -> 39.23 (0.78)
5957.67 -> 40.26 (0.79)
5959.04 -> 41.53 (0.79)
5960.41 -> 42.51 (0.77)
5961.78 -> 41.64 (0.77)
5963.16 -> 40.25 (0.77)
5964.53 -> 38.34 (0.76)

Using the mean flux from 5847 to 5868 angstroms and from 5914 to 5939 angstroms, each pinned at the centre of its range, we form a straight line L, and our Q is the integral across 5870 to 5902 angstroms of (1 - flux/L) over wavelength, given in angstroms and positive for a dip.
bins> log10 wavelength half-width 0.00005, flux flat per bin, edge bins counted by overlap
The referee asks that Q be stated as 9.7 angstroms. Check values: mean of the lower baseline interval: 39.8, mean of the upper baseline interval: 39.7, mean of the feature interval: 27.7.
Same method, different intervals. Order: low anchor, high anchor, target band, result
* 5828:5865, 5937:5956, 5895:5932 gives 5.4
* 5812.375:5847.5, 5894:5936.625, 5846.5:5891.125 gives 4.6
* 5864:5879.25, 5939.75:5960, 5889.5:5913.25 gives 7.2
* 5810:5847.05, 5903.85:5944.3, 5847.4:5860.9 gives 0.6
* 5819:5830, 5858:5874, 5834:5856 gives -1.2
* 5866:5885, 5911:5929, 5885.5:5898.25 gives 7.0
